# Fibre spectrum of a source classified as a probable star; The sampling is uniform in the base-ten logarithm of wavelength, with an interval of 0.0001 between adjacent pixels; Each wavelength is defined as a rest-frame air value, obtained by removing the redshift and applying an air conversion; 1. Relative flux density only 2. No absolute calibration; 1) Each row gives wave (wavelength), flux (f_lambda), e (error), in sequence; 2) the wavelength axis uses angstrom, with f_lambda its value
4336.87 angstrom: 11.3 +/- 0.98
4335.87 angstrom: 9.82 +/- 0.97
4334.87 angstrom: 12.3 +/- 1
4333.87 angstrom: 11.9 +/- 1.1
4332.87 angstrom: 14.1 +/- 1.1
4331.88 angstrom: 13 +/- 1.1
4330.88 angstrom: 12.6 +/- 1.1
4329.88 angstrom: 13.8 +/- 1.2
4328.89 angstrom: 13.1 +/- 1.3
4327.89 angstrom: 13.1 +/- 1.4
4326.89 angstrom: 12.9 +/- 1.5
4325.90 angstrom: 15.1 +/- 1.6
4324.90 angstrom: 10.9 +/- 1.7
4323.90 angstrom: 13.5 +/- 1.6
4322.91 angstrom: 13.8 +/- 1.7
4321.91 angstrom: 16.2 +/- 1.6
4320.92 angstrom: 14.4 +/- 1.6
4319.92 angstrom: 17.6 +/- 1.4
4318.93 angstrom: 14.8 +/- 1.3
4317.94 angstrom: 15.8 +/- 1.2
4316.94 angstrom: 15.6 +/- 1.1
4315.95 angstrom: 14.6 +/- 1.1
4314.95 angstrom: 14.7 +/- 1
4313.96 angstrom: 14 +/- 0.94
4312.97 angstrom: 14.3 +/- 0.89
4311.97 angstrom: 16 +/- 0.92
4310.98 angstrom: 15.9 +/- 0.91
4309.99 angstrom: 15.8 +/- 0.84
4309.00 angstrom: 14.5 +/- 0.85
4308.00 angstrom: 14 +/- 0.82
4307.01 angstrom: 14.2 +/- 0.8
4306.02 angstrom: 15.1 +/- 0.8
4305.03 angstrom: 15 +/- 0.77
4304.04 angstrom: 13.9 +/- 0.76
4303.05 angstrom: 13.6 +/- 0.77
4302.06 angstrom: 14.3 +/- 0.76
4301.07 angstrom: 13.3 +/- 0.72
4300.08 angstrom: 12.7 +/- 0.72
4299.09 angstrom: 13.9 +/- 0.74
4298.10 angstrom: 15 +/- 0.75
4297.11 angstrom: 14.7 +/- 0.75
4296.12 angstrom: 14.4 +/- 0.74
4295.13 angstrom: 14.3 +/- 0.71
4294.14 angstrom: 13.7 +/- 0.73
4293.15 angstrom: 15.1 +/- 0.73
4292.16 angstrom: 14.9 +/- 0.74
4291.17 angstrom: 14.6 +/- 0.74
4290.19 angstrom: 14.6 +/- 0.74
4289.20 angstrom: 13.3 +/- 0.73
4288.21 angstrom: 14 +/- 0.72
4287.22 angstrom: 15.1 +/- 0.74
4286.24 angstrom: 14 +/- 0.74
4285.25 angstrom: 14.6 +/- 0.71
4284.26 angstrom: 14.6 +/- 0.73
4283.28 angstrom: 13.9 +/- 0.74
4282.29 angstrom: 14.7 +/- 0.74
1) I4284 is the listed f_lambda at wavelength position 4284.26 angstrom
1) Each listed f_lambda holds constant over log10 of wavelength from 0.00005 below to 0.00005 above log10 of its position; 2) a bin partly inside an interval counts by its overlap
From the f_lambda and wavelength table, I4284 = 14.6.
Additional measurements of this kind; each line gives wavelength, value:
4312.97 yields 14.3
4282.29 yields 14.7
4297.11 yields 14.7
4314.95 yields 14.7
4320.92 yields 14.4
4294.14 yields 13.7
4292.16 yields 14.9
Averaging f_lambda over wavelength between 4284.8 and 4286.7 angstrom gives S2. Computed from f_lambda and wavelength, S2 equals 14.3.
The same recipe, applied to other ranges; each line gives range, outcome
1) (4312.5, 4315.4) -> 14.4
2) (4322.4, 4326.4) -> 13.3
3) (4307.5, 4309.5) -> 14.2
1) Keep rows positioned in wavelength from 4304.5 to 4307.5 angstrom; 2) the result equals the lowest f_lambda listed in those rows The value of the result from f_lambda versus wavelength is 14.2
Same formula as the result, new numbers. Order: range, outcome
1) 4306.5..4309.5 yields 14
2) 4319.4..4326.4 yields 10.9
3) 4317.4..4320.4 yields 14.8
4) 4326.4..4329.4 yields 12.9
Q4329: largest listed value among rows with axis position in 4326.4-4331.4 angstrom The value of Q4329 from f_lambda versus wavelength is 13.8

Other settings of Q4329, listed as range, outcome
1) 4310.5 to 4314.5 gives 16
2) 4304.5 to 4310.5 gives 15.8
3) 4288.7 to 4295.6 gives 15.1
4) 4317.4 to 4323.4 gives 17.6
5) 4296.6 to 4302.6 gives 15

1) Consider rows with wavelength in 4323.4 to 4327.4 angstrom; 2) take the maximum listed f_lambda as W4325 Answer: 15.1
